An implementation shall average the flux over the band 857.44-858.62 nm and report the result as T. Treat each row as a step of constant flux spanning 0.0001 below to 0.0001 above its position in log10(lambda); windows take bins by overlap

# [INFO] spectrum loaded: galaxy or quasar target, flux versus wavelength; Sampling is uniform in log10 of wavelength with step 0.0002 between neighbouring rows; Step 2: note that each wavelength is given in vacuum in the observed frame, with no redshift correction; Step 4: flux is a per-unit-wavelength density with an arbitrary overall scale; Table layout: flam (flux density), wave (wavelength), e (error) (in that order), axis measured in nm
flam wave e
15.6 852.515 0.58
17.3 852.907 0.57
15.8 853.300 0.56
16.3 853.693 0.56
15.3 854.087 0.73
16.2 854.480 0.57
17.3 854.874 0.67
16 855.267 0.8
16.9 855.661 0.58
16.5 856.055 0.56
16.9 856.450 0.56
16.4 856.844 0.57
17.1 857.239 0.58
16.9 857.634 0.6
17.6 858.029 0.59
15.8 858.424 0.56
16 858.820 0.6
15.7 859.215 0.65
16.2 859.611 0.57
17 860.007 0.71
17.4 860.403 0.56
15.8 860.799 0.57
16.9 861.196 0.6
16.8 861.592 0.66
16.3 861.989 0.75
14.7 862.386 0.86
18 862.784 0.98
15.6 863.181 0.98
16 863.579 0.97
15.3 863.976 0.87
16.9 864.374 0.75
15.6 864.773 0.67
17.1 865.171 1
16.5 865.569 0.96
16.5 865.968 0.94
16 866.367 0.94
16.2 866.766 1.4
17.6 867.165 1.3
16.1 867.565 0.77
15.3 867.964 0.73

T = 16.8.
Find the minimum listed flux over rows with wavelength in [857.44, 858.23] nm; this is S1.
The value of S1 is 16.9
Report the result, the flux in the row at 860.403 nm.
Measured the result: 17.4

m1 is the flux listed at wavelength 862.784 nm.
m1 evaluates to 18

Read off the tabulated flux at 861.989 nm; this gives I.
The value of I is 16.3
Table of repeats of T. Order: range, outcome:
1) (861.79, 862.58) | 15.5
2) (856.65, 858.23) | 17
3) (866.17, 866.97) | 16.1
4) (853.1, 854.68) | 15.9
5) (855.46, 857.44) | 16.8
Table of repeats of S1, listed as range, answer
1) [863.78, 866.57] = 15.3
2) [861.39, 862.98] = 14.7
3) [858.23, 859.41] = 15.7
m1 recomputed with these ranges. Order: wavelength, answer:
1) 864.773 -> 15.6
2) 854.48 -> 16.2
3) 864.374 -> 16.9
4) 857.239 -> 17.1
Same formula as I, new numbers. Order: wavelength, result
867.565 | 16.1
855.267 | 16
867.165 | 17.6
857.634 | 16.9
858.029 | 17.6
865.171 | 17.1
